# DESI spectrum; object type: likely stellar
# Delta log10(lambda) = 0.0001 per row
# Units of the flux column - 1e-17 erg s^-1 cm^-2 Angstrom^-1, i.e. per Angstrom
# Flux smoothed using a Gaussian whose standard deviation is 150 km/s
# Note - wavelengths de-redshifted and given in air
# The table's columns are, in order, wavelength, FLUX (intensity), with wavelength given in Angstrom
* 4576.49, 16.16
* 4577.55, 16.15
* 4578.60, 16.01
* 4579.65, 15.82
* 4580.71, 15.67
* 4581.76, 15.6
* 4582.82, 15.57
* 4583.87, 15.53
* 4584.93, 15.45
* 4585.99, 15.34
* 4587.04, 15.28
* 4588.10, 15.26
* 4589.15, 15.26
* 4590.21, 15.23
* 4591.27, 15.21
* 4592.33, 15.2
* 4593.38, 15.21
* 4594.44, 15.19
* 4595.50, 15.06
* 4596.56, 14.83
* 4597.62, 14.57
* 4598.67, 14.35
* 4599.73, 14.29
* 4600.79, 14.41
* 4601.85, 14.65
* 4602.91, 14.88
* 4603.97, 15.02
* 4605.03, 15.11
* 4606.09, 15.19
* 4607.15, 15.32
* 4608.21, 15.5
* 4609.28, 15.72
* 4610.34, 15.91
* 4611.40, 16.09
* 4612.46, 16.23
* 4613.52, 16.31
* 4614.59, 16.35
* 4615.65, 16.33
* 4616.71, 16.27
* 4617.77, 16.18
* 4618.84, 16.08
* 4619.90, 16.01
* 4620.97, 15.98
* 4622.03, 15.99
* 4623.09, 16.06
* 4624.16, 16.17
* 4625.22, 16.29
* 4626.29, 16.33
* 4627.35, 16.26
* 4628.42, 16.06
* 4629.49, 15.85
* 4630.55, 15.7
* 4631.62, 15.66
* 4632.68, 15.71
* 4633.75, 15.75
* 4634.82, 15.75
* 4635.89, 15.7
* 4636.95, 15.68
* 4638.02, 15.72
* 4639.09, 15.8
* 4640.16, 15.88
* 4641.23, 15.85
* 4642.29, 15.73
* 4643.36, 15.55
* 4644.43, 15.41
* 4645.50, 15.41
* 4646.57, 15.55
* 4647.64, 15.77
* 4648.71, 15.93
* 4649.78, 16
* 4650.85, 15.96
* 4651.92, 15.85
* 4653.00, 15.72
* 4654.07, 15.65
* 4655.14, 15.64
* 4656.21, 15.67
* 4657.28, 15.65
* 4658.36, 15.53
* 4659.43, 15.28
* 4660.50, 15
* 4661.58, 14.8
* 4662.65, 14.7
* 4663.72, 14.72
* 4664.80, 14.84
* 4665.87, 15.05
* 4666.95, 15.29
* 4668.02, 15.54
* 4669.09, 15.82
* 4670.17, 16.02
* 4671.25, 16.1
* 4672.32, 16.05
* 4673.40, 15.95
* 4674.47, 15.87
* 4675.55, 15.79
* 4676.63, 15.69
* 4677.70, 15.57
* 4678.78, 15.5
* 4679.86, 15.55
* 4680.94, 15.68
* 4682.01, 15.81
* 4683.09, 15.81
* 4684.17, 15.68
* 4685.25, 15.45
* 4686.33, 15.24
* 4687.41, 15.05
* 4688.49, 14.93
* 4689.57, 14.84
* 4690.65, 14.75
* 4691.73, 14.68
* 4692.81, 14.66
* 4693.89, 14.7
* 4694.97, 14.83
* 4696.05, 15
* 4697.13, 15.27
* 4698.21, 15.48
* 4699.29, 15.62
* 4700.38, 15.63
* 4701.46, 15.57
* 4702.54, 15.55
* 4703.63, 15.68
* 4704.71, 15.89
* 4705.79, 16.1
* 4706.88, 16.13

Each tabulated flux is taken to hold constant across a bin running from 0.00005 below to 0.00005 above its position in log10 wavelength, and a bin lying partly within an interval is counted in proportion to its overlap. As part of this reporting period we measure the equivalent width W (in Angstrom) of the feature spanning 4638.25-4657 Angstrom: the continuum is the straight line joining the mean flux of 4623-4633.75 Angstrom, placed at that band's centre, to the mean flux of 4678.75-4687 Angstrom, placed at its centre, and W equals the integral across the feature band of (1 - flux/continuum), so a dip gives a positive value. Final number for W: 0.1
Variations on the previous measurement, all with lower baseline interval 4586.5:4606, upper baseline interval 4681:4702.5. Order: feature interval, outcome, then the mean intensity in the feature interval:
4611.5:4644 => -2.0 Angstrom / 16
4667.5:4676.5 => -0.4 Angstrom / 15.9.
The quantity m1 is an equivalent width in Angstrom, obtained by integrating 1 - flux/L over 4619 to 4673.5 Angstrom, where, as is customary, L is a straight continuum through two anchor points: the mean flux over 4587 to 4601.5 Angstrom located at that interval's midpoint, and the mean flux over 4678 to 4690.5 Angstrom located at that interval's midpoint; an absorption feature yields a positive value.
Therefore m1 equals -1.8 Angstrom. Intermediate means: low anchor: 14.9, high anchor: 15.4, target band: 15.7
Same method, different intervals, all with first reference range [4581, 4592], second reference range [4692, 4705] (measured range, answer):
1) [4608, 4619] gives -0.5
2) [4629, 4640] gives -0.3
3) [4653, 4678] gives -0.3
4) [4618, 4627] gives -0.5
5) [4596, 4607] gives 0.4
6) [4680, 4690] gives -0.1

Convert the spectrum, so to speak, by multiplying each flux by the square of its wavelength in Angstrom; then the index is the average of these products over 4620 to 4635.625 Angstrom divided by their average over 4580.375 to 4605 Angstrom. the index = 1.07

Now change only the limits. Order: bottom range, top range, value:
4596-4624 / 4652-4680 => 1.02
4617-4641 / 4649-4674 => 0.99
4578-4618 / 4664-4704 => 1.04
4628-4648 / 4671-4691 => 1.01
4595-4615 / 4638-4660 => 1.05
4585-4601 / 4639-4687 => 1.07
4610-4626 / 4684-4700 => 0.96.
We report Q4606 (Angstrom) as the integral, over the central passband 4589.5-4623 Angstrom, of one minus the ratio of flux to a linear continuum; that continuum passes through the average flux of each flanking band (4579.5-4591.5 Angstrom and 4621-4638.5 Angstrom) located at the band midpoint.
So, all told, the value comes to 0.5 Angstrom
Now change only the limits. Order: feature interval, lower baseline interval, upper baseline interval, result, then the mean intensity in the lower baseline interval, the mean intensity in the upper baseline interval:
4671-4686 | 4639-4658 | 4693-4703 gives -0.28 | 15.7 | 15.3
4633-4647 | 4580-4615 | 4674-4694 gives -0.33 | 15.3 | 15.3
